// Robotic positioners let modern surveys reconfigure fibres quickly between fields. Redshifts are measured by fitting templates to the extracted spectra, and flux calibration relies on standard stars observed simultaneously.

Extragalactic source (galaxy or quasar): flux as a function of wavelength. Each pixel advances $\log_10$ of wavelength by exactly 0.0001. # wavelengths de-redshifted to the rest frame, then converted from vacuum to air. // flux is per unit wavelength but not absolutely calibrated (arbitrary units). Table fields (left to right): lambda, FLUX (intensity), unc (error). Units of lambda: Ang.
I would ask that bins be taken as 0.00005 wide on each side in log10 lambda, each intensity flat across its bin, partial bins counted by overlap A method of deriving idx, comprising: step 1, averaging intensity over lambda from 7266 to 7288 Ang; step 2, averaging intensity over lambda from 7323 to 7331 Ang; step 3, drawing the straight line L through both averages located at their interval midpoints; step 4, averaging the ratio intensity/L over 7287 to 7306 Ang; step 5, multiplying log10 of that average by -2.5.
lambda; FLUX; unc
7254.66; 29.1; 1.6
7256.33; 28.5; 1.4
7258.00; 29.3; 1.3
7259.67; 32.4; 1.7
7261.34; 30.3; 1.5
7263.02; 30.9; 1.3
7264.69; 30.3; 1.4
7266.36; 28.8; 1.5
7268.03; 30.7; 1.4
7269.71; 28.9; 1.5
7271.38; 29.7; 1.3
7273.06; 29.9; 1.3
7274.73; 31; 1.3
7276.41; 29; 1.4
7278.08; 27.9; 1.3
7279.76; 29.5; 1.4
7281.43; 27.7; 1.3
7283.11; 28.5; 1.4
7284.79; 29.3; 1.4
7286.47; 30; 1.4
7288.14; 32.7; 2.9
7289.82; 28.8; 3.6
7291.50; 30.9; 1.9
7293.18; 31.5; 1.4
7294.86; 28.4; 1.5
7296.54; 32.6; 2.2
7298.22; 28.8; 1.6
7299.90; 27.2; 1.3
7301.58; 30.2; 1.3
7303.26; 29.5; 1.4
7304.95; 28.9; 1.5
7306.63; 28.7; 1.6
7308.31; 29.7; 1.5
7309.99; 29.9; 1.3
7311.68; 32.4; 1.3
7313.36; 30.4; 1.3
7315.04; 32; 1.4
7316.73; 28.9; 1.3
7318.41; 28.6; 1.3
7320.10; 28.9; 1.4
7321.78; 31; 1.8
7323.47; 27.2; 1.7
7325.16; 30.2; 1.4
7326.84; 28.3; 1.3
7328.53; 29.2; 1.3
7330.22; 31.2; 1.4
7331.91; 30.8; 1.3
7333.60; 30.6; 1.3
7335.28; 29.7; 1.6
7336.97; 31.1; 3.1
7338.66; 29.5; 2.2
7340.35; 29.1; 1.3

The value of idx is -0.021 mag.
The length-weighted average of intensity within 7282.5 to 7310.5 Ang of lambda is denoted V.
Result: 29.8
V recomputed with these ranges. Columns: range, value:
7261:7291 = 29.7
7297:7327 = 29.6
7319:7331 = 29.4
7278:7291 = 29.4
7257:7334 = 29.8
